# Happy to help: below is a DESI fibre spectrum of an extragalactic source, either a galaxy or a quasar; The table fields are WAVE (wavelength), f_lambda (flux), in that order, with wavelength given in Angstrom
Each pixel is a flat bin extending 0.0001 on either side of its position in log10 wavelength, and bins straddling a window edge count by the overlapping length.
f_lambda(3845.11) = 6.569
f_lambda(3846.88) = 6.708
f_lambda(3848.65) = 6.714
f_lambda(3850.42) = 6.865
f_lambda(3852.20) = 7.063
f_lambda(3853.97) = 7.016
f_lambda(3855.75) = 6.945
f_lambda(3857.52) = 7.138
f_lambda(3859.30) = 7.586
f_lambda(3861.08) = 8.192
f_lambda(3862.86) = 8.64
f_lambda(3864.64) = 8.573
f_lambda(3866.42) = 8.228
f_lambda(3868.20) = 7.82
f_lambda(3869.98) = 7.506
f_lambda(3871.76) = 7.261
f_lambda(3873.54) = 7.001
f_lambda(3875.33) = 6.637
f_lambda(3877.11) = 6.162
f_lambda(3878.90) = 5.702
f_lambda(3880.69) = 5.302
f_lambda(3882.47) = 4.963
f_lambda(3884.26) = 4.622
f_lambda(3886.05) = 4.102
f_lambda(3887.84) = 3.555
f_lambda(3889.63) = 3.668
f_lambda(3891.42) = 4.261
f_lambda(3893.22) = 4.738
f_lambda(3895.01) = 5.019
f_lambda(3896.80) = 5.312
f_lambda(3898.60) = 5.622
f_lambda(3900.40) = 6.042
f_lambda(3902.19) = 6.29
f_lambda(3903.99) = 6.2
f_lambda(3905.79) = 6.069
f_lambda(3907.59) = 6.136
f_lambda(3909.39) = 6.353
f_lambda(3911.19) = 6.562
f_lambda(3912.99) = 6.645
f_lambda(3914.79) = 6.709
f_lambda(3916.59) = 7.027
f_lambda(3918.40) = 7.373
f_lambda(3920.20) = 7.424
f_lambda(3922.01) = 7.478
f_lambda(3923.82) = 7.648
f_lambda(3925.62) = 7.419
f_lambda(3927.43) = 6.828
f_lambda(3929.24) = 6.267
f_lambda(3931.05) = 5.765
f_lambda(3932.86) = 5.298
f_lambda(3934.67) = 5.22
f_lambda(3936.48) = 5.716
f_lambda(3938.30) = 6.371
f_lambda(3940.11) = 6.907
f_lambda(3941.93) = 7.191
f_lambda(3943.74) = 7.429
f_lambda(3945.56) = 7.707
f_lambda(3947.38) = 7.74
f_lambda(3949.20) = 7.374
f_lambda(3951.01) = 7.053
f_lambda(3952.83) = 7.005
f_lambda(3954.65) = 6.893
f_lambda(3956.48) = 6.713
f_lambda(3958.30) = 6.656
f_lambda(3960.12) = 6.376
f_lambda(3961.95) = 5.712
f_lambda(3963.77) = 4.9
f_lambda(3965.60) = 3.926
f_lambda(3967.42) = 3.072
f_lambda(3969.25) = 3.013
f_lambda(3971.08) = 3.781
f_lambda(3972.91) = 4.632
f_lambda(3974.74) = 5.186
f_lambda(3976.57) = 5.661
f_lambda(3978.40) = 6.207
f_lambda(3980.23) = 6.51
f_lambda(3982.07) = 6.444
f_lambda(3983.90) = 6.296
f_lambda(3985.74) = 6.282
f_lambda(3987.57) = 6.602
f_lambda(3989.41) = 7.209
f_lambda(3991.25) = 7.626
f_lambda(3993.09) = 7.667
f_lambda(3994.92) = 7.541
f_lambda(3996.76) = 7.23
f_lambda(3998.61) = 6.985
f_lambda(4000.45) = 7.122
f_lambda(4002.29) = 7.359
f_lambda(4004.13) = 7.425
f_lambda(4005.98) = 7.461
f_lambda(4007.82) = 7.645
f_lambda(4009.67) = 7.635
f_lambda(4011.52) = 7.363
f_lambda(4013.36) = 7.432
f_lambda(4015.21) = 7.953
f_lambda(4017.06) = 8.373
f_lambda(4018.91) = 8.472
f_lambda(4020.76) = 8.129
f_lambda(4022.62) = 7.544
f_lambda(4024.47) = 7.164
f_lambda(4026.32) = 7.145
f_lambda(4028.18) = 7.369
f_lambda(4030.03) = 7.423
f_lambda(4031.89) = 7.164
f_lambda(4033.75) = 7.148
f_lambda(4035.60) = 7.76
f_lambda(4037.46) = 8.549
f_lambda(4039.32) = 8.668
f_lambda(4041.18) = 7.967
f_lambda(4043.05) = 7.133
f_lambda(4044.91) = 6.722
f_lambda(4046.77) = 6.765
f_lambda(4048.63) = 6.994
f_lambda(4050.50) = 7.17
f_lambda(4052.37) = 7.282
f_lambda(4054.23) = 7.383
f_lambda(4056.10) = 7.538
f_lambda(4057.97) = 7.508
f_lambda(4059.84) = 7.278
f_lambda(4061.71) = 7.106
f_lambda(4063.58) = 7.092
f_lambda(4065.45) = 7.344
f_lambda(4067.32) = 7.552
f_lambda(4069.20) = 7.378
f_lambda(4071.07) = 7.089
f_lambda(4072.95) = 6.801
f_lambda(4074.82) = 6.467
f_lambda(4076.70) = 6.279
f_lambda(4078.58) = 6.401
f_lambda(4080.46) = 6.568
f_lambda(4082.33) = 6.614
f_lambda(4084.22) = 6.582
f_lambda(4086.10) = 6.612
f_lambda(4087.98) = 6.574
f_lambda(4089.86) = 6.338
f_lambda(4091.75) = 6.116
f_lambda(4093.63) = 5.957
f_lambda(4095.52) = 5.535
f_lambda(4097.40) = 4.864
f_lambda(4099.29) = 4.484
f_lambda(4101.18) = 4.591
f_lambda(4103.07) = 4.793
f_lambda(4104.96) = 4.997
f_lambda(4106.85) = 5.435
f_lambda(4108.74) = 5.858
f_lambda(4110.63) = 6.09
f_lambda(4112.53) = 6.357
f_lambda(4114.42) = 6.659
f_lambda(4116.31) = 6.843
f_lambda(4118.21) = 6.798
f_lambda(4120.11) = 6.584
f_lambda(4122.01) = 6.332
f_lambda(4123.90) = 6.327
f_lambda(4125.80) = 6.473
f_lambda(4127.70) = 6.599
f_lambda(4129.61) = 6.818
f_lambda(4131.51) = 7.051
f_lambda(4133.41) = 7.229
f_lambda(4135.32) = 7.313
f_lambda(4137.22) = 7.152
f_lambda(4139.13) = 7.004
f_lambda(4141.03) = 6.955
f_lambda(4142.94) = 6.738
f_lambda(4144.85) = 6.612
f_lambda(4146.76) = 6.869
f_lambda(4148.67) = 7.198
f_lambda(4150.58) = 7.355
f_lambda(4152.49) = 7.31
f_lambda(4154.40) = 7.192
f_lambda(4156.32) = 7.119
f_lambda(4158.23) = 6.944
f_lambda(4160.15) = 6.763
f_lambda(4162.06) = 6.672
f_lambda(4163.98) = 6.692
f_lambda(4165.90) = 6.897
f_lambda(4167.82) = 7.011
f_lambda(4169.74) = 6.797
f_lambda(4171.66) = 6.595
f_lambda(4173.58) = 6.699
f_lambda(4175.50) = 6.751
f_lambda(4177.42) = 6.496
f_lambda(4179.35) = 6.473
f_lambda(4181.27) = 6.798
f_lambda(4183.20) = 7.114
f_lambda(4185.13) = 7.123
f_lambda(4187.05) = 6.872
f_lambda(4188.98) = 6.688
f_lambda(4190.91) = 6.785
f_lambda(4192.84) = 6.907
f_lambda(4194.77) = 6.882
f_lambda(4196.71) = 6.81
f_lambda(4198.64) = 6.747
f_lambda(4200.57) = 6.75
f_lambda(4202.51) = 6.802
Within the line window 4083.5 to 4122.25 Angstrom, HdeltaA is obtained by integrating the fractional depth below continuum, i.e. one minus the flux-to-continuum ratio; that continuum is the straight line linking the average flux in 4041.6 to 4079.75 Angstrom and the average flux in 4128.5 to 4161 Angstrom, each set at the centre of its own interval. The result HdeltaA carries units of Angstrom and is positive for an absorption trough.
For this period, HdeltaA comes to 6.3 Angstrom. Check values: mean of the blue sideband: 7.07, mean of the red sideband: 7.03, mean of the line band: 5.91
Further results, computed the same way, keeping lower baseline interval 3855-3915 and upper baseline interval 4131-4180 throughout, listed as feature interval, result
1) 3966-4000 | 2.6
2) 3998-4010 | -1.6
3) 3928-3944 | 0.4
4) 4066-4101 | 2.1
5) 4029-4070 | -4.7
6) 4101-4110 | 2.1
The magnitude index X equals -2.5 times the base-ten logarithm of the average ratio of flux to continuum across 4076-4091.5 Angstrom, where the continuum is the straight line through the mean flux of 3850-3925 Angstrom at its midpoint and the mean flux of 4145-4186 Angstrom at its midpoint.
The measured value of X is 0.04 mag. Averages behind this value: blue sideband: 6.41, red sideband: 6.89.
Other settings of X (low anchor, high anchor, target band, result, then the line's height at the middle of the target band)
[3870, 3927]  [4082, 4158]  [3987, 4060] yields -0.197 mag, 6.24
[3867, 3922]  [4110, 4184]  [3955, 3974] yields 0.248 mag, 6.21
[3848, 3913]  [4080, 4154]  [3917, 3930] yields -0.147 mag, 6.29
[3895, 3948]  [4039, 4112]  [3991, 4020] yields -0.161 mag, 6.54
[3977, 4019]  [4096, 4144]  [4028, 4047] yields -0.097 mag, 6.9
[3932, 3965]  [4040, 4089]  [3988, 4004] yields -0.091 mag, 6.74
